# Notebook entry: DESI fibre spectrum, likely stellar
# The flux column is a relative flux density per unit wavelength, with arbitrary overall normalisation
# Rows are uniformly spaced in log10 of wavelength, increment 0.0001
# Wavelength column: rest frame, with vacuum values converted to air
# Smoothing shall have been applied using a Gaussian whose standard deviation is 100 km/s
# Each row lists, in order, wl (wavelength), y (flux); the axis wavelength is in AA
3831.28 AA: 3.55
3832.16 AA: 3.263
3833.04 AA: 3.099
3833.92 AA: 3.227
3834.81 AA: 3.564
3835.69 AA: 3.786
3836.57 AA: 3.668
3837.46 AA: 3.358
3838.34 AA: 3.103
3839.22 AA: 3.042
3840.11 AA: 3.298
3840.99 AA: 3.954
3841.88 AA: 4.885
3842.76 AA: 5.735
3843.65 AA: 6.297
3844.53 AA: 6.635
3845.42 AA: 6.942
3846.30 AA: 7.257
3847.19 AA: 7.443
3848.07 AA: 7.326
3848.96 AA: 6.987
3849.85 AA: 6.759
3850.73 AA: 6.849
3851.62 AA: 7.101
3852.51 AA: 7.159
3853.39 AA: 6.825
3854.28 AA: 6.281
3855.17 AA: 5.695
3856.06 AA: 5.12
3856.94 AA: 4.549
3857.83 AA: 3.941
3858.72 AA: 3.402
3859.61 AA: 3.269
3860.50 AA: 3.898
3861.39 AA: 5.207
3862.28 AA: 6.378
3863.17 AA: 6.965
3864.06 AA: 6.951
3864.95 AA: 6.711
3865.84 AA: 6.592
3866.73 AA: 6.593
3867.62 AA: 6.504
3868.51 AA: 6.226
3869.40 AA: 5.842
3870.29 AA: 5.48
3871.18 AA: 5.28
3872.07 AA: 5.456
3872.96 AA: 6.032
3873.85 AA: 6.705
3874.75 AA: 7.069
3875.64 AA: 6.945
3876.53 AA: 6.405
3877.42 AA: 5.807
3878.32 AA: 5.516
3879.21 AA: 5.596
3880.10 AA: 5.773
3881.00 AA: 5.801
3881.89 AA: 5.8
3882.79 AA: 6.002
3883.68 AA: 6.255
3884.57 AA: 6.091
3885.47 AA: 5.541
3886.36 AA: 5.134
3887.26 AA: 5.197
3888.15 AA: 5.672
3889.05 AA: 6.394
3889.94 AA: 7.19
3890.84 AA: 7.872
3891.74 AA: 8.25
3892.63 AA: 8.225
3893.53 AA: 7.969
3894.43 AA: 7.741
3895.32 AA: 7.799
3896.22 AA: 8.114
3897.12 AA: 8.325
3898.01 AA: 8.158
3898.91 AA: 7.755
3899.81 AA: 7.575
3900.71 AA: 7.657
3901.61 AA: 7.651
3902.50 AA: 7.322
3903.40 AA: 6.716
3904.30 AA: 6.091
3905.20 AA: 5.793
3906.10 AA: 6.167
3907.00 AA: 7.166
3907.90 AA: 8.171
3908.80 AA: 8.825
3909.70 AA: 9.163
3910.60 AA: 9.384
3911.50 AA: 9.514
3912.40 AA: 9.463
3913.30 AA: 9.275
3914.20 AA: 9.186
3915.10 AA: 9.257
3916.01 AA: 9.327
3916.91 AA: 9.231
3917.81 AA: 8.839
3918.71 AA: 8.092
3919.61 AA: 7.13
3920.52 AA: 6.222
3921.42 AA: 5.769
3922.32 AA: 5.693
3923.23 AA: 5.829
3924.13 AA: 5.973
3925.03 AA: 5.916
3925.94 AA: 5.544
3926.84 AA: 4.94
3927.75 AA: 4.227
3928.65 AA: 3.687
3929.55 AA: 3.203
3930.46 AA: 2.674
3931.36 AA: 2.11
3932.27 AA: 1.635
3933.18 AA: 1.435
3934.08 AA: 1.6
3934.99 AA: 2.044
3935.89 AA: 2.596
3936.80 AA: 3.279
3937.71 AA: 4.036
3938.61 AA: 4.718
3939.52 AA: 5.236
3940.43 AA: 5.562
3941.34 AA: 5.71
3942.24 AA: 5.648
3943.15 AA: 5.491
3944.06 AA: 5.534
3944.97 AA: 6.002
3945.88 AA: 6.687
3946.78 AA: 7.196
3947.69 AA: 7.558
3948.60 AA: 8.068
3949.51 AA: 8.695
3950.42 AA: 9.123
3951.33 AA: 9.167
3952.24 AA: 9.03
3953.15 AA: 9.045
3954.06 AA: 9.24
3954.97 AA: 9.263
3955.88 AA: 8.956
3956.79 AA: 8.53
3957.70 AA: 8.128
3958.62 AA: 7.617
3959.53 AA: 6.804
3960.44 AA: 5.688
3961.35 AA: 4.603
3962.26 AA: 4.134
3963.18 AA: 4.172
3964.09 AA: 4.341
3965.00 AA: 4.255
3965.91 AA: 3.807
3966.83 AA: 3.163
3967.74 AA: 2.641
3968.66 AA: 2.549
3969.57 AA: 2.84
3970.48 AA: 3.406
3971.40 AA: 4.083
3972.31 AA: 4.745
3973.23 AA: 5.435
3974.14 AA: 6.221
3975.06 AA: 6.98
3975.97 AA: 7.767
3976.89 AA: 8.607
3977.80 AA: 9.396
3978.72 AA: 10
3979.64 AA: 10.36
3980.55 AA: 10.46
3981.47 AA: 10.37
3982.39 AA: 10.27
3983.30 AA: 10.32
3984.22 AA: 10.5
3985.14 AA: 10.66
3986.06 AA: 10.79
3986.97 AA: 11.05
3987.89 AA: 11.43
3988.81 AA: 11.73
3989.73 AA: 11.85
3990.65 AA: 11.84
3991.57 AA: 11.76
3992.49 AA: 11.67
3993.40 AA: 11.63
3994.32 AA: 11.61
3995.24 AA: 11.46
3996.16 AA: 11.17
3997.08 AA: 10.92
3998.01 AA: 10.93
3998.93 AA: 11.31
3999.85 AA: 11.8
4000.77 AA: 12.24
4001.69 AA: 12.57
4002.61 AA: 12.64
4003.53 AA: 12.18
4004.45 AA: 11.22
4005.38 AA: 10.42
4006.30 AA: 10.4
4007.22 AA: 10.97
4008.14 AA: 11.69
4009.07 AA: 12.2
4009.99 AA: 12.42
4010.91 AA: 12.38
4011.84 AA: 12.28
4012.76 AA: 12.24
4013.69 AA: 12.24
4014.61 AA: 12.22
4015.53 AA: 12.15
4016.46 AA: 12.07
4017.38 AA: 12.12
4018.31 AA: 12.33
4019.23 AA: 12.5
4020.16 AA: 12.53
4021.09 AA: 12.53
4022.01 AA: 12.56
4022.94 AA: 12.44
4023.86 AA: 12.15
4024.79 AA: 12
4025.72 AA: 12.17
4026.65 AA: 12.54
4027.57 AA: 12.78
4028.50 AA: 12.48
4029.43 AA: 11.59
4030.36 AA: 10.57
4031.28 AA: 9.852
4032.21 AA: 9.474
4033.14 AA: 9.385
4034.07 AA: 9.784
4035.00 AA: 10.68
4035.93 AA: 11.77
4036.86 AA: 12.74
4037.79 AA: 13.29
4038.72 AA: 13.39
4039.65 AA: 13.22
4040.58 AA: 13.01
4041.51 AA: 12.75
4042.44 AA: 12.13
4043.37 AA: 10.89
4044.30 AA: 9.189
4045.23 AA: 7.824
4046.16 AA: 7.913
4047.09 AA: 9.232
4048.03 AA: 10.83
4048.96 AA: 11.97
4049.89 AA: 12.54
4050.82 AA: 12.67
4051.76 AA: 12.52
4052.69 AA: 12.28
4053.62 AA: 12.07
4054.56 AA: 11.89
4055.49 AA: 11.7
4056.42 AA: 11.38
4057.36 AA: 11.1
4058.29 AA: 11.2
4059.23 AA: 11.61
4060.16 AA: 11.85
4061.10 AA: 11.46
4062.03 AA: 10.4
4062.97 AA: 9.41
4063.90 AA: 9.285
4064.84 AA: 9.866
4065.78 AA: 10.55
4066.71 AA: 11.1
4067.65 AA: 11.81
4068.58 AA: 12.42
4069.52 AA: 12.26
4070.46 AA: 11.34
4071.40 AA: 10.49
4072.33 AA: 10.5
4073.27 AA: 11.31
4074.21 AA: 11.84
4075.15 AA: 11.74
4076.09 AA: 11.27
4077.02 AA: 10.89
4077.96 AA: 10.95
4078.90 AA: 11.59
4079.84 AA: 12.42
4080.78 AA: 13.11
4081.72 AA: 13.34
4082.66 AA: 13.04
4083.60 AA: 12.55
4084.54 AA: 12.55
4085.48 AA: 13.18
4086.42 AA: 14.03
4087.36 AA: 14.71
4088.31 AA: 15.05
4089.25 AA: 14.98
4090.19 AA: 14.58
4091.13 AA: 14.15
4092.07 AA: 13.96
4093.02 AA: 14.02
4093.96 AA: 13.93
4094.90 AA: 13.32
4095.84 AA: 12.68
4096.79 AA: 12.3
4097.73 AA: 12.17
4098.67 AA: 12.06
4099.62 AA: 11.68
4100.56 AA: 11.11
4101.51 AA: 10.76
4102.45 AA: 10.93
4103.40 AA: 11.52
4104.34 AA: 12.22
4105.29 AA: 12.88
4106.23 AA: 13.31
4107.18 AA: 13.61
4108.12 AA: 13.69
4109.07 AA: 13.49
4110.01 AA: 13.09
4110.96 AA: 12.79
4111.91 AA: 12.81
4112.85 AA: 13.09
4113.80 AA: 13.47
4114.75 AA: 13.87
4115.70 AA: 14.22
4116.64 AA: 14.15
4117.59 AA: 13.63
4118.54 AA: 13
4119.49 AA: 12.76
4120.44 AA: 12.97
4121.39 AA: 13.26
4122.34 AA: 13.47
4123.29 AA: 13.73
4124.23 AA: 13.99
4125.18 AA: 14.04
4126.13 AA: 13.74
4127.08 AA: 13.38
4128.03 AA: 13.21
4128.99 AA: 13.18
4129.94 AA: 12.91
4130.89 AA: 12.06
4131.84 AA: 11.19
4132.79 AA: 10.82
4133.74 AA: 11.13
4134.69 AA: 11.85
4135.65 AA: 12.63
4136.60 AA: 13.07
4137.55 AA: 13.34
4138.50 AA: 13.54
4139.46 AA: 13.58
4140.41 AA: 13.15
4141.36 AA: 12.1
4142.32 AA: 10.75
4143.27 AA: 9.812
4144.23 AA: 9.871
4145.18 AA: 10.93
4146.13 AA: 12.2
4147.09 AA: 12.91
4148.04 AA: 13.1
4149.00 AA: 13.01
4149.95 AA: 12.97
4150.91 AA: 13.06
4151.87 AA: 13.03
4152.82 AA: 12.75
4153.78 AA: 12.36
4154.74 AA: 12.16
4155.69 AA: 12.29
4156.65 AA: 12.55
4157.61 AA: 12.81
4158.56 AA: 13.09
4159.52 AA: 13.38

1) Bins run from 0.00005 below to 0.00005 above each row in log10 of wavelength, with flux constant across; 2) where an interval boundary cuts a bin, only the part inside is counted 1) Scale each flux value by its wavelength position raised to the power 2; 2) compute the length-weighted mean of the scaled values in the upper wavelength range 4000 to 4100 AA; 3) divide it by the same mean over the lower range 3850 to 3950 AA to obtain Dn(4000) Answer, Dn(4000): 2.1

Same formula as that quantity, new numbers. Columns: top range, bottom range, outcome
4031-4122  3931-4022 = 1.49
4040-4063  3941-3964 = 1.65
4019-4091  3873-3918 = 1.74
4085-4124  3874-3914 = 2.05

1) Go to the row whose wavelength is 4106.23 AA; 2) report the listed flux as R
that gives 13.31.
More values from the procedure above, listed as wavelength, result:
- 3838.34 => 3.103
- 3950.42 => 9.123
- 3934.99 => 2.044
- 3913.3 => 9.275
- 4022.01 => 12.56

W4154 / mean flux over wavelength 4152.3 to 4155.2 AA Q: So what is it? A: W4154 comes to 12.4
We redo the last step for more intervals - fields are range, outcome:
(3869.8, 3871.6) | 5.4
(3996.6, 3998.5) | 10.9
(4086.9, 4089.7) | 14.9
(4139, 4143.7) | 11.9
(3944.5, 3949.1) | 7.12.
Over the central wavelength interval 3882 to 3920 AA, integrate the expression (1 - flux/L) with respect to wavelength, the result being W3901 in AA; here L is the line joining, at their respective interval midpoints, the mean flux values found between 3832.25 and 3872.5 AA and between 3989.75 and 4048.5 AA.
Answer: -1.96 AA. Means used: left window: 5.42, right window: 11.6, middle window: 7.62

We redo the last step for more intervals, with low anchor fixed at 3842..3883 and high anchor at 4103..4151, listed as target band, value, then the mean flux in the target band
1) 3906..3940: 7.0 AA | 5.95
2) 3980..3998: -3.6 AA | 11.1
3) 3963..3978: 6.7 AA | 4.91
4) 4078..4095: -2.5 AA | 13.5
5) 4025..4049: -1.6 AA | 11.2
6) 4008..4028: -4.6 AA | 12.3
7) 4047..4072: -0.6 AA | 11.3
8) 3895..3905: -0.7 AA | 7.51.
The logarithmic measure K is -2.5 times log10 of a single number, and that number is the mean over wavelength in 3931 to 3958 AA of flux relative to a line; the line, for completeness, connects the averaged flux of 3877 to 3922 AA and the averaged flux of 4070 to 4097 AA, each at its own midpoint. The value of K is 0.401 mag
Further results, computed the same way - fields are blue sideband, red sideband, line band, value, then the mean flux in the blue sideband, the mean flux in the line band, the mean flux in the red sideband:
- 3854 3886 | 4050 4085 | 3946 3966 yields 0.147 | 5.77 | 7.21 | 11.6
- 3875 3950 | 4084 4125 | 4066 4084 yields 0.034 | 6.37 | 11.8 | 13.2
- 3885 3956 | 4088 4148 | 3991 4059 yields -0.180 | 6.65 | 11.7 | 12.8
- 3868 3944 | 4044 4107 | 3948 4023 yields -0.053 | 6.27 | 9.48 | 11.9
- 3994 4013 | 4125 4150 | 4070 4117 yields -0.053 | 11.7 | 12.7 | 12.4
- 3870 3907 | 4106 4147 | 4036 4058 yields -0.082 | 6.65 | 11.6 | 12.8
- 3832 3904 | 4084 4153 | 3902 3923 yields -0.093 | 6.02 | 7.88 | 12.9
